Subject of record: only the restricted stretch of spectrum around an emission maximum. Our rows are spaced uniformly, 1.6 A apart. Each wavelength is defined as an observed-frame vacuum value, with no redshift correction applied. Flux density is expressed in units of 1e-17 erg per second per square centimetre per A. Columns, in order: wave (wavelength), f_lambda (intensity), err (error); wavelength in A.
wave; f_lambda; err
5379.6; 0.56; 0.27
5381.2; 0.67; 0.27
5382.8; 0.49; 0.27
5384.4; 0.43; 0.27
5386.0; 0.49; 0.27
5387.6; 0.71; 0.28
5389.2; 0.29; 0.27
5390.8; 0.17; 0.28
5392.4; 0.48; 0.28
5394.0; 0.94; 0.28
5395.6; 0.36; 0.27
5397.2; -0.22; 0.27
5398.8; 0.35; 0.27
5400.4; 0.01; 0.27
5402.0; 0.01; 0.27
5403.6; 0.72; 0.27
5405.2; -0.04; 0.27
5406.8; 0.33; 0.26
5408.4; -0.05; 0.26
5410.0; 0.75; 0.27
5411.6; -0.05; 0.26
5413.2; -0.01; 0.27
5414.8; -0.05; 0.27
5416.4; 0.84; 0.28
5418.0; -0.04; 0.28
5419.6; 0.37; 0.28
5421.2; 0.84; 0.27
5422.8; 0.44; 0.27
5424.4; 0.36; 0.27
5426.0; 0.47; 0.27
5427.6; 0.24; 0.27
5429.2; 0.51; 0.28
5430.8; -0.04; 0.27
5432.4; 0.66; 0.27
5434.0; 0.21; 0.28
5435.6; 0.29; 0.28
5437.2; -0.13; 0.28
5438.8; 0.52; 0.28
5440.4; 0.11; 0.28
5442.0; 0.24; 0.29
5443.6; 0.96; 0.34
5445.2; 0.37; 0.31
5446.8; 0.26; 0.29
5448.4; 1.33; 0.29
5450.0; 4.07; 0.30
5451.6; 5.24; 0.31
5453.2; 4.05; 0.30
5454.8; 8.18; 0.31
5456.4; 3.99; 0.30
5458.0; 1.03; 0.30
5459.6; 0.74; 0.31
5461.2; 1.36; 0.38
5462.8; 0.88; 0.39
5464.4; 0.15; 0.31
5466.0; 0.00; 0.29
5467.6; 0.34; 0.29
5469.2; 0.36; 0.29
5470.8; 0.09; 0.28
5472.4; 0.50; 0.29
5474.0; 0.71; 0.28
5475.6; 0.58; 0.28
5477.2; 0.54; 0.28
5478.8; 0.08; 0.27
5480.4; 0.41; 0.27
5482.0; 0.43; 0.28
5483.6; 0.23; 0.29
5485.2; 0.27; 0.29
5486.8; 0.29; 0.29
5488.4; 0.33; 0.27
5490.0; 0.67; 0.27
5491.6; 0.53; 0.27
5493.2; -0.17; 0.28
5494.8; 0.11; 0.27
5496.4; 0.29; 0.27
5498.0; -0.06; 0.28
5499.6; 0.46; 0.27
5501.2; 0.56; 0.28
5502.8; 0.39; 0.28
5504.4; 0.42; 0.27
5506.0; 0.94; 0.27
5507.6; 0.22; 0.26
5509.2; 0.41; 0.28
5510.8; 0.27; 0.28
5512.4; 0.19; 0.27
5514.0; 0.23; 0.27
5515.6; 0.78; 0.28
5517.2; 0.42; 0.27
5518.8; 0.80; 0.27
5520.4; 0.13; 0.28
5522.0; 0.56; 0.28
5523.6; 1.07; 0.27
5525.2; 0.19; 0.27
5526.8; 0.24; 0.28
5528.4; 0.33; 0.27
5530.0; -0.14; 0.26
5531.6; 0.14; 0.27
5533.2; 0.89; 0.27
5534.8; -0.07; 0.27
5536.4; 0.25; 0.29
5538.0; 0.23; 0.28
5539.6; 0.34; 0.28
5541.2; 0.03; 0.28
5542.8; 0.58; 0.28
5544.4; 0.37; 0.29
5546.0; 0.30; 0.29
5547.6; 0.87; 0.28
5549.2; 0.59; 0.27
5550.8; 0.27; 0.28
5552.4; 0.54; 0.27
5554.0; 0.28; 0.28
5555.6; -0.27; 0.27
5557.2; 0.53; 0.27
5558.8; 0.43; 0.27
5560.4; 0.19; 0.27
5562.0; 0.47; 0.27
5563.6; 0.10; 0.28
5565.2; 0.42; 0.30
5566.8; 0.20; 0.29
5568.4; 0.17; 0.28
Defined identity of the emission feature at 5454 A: [O II]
